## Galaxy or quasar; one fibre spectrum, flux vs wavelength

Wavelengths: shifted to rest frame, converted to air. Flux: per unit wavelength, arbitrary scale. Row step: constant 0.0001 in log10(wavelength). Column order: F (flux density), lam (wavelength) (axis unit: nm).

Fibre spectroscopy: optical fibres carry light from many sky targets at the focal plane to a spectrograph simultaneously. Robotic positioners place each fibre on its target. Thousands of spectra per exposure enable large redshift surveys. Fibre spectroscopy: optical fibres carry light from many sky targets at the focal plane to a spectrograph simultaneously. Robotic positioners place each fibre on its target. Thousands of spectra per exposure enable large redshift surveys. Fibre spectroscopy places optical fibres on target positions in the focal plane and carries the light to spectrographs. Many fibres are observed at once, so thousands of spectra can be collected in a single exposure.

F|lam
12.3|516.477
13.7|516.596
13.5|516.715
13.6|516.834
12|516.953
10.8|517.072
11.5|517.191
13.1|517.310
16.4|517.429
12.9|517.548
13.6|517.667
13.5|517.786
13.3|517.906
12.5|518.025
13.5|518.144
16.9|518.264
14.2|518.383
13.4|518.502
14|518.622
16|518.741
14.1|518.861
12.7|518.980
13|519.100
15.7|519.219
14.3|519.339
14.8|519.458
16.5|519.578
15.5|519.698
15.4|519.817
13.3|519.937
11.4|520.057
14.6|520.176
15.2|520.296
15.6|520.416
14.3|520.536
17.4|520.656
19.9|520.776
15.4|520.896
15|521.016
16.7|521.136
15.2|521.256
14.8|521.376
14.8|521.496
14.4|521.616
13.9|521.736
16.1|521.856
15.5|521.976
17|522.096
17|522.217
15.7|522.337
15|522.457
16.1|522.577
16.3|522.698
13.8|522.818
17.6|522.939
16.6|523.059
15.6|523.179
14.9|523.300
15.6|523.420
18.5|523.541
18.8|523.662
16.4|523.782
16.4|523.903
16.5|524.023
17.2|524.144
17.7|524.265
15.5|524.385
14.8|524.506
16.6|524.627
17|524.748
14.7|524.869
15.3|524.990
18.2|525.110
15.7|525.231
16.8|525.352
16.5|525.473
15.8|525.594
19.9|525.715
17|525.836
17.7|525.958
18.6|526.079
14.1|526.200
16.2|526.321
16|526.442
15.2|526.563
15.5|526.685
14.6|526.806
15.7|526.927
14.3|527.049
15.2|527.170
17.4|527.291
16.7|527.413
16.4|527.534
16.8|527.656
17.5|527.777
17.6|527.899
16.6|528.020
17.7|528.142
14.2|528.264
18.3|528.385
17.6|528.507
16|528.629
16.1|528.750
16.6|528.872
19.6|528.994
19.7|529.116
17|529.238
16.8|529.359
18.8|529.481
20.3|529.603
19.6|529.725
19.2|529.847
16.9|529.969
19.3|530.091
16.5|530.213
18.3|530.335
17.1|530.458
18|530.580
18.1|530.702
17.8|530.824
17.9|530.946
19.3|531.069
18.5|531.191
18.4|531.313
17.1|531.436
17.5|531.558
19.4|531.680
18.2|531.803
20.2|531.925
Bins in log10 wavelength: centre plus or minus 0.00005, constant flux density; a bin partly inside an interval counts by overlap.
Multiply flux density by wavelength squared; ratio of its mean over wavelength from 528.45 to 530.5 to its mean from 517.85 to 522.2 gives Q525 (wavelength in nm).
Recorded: 1.2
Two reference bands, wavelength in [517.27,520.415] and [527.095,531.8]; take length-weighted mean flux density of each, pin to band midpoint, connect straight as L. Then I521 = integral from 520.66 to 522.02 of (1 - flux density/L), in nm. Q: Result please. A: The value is -0.06 nm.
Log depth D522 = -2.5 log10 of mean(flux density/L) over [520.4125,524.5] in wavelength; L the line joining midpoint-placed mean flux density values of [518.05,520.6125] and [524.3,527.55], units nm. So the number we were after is -0.05 mag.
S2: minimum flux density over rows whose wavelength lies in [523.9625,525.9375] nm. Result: 14.7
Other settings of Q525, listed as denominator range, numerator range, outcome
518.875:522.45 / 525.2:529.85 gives 1.14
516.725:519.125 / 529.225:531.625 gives 1.40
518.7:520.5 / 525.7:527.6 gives 1.15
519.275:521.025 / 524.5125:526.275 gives 1.11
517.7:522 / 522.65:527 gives 1.13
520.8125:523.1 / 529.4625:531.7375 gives 1.21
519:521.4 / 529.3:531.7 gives 1.25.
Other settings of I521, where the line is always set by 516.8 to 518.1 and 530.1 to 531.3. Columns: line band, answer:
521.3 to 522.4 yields -0.058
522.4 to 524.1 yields -0.122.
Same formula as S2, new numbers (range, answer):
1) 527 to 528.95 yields 14.2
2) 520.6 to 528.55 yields 13.8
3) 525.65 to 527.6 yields 14.1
